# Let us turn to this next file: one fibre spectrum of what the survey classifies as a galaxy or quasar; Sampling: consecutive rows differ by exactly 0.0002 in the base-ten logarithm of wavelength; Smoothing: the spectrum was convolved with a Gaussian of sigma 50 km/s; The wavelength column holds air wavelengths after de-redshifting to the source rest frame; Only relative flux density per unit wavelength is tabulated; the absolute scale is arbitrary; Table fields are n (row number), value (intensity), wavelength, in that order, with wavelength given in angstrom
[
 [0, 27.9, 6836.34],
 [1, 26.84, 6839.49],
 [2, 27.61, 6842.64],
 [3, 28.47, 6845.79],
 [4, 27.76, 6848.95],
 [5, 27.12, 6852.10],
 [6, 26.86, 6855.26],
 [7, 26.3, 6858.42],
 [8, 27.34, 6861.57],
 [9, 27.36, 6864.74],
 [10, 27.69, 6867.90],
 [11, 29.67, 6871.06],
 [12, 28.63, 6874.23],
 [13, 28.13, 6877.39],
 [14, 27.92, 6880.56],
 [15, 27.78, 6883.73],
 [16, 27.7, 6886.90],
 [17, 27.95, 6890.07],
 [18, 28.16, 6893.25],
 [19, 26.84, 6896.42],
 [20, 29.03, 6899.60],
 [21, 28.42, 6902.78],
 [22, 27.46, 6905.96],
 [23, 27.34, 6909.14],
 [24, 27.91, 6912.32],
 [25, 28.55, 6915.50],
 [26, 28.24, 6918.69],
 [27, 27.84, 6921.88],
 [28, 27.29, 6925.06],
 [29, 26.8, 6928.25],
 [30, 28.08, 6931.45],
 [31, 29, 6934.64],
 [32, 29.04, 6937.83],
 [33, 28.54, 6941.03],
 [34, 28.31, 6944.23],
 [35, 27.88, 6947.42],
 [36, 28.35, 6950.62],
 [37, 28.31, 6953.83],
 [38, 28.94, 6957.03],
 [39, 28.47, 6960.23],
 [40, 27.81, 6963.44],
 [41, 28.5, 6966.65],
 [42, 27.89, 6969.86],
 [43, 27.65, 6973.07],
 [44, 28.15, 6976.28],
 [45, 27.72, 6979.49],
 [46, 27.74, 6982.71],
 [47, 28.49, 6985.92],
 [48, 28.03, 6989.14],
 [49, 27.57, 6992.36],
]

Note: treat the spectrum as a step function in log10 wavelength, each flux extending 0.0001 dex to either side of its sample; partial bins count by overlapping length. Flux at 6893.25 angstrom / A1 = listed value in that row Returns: 28.16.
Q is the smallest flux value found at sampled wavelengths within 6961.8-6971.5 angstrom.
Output 27.81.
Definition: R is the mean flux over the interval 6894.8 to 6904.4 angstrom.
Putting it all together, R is 28.1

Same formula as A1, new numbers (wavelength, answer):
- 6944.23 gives 28.31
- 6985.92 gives 28.49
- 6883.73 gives 27.78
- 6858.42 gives 26.3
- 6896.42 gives 26.84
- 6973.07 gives 27.65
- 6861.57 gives 27.34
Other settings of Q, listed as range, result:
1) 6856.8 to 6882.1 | 26.3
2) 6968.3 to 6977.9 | 27.65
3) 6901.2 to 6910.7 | 27.34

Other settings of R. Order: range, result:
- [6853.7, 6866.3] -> 27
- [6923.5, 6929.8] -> 27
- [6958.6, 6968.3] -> 28.3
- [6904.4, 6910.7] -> 27.4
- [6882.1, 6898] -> 27.7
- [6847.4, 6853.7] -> 27.4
